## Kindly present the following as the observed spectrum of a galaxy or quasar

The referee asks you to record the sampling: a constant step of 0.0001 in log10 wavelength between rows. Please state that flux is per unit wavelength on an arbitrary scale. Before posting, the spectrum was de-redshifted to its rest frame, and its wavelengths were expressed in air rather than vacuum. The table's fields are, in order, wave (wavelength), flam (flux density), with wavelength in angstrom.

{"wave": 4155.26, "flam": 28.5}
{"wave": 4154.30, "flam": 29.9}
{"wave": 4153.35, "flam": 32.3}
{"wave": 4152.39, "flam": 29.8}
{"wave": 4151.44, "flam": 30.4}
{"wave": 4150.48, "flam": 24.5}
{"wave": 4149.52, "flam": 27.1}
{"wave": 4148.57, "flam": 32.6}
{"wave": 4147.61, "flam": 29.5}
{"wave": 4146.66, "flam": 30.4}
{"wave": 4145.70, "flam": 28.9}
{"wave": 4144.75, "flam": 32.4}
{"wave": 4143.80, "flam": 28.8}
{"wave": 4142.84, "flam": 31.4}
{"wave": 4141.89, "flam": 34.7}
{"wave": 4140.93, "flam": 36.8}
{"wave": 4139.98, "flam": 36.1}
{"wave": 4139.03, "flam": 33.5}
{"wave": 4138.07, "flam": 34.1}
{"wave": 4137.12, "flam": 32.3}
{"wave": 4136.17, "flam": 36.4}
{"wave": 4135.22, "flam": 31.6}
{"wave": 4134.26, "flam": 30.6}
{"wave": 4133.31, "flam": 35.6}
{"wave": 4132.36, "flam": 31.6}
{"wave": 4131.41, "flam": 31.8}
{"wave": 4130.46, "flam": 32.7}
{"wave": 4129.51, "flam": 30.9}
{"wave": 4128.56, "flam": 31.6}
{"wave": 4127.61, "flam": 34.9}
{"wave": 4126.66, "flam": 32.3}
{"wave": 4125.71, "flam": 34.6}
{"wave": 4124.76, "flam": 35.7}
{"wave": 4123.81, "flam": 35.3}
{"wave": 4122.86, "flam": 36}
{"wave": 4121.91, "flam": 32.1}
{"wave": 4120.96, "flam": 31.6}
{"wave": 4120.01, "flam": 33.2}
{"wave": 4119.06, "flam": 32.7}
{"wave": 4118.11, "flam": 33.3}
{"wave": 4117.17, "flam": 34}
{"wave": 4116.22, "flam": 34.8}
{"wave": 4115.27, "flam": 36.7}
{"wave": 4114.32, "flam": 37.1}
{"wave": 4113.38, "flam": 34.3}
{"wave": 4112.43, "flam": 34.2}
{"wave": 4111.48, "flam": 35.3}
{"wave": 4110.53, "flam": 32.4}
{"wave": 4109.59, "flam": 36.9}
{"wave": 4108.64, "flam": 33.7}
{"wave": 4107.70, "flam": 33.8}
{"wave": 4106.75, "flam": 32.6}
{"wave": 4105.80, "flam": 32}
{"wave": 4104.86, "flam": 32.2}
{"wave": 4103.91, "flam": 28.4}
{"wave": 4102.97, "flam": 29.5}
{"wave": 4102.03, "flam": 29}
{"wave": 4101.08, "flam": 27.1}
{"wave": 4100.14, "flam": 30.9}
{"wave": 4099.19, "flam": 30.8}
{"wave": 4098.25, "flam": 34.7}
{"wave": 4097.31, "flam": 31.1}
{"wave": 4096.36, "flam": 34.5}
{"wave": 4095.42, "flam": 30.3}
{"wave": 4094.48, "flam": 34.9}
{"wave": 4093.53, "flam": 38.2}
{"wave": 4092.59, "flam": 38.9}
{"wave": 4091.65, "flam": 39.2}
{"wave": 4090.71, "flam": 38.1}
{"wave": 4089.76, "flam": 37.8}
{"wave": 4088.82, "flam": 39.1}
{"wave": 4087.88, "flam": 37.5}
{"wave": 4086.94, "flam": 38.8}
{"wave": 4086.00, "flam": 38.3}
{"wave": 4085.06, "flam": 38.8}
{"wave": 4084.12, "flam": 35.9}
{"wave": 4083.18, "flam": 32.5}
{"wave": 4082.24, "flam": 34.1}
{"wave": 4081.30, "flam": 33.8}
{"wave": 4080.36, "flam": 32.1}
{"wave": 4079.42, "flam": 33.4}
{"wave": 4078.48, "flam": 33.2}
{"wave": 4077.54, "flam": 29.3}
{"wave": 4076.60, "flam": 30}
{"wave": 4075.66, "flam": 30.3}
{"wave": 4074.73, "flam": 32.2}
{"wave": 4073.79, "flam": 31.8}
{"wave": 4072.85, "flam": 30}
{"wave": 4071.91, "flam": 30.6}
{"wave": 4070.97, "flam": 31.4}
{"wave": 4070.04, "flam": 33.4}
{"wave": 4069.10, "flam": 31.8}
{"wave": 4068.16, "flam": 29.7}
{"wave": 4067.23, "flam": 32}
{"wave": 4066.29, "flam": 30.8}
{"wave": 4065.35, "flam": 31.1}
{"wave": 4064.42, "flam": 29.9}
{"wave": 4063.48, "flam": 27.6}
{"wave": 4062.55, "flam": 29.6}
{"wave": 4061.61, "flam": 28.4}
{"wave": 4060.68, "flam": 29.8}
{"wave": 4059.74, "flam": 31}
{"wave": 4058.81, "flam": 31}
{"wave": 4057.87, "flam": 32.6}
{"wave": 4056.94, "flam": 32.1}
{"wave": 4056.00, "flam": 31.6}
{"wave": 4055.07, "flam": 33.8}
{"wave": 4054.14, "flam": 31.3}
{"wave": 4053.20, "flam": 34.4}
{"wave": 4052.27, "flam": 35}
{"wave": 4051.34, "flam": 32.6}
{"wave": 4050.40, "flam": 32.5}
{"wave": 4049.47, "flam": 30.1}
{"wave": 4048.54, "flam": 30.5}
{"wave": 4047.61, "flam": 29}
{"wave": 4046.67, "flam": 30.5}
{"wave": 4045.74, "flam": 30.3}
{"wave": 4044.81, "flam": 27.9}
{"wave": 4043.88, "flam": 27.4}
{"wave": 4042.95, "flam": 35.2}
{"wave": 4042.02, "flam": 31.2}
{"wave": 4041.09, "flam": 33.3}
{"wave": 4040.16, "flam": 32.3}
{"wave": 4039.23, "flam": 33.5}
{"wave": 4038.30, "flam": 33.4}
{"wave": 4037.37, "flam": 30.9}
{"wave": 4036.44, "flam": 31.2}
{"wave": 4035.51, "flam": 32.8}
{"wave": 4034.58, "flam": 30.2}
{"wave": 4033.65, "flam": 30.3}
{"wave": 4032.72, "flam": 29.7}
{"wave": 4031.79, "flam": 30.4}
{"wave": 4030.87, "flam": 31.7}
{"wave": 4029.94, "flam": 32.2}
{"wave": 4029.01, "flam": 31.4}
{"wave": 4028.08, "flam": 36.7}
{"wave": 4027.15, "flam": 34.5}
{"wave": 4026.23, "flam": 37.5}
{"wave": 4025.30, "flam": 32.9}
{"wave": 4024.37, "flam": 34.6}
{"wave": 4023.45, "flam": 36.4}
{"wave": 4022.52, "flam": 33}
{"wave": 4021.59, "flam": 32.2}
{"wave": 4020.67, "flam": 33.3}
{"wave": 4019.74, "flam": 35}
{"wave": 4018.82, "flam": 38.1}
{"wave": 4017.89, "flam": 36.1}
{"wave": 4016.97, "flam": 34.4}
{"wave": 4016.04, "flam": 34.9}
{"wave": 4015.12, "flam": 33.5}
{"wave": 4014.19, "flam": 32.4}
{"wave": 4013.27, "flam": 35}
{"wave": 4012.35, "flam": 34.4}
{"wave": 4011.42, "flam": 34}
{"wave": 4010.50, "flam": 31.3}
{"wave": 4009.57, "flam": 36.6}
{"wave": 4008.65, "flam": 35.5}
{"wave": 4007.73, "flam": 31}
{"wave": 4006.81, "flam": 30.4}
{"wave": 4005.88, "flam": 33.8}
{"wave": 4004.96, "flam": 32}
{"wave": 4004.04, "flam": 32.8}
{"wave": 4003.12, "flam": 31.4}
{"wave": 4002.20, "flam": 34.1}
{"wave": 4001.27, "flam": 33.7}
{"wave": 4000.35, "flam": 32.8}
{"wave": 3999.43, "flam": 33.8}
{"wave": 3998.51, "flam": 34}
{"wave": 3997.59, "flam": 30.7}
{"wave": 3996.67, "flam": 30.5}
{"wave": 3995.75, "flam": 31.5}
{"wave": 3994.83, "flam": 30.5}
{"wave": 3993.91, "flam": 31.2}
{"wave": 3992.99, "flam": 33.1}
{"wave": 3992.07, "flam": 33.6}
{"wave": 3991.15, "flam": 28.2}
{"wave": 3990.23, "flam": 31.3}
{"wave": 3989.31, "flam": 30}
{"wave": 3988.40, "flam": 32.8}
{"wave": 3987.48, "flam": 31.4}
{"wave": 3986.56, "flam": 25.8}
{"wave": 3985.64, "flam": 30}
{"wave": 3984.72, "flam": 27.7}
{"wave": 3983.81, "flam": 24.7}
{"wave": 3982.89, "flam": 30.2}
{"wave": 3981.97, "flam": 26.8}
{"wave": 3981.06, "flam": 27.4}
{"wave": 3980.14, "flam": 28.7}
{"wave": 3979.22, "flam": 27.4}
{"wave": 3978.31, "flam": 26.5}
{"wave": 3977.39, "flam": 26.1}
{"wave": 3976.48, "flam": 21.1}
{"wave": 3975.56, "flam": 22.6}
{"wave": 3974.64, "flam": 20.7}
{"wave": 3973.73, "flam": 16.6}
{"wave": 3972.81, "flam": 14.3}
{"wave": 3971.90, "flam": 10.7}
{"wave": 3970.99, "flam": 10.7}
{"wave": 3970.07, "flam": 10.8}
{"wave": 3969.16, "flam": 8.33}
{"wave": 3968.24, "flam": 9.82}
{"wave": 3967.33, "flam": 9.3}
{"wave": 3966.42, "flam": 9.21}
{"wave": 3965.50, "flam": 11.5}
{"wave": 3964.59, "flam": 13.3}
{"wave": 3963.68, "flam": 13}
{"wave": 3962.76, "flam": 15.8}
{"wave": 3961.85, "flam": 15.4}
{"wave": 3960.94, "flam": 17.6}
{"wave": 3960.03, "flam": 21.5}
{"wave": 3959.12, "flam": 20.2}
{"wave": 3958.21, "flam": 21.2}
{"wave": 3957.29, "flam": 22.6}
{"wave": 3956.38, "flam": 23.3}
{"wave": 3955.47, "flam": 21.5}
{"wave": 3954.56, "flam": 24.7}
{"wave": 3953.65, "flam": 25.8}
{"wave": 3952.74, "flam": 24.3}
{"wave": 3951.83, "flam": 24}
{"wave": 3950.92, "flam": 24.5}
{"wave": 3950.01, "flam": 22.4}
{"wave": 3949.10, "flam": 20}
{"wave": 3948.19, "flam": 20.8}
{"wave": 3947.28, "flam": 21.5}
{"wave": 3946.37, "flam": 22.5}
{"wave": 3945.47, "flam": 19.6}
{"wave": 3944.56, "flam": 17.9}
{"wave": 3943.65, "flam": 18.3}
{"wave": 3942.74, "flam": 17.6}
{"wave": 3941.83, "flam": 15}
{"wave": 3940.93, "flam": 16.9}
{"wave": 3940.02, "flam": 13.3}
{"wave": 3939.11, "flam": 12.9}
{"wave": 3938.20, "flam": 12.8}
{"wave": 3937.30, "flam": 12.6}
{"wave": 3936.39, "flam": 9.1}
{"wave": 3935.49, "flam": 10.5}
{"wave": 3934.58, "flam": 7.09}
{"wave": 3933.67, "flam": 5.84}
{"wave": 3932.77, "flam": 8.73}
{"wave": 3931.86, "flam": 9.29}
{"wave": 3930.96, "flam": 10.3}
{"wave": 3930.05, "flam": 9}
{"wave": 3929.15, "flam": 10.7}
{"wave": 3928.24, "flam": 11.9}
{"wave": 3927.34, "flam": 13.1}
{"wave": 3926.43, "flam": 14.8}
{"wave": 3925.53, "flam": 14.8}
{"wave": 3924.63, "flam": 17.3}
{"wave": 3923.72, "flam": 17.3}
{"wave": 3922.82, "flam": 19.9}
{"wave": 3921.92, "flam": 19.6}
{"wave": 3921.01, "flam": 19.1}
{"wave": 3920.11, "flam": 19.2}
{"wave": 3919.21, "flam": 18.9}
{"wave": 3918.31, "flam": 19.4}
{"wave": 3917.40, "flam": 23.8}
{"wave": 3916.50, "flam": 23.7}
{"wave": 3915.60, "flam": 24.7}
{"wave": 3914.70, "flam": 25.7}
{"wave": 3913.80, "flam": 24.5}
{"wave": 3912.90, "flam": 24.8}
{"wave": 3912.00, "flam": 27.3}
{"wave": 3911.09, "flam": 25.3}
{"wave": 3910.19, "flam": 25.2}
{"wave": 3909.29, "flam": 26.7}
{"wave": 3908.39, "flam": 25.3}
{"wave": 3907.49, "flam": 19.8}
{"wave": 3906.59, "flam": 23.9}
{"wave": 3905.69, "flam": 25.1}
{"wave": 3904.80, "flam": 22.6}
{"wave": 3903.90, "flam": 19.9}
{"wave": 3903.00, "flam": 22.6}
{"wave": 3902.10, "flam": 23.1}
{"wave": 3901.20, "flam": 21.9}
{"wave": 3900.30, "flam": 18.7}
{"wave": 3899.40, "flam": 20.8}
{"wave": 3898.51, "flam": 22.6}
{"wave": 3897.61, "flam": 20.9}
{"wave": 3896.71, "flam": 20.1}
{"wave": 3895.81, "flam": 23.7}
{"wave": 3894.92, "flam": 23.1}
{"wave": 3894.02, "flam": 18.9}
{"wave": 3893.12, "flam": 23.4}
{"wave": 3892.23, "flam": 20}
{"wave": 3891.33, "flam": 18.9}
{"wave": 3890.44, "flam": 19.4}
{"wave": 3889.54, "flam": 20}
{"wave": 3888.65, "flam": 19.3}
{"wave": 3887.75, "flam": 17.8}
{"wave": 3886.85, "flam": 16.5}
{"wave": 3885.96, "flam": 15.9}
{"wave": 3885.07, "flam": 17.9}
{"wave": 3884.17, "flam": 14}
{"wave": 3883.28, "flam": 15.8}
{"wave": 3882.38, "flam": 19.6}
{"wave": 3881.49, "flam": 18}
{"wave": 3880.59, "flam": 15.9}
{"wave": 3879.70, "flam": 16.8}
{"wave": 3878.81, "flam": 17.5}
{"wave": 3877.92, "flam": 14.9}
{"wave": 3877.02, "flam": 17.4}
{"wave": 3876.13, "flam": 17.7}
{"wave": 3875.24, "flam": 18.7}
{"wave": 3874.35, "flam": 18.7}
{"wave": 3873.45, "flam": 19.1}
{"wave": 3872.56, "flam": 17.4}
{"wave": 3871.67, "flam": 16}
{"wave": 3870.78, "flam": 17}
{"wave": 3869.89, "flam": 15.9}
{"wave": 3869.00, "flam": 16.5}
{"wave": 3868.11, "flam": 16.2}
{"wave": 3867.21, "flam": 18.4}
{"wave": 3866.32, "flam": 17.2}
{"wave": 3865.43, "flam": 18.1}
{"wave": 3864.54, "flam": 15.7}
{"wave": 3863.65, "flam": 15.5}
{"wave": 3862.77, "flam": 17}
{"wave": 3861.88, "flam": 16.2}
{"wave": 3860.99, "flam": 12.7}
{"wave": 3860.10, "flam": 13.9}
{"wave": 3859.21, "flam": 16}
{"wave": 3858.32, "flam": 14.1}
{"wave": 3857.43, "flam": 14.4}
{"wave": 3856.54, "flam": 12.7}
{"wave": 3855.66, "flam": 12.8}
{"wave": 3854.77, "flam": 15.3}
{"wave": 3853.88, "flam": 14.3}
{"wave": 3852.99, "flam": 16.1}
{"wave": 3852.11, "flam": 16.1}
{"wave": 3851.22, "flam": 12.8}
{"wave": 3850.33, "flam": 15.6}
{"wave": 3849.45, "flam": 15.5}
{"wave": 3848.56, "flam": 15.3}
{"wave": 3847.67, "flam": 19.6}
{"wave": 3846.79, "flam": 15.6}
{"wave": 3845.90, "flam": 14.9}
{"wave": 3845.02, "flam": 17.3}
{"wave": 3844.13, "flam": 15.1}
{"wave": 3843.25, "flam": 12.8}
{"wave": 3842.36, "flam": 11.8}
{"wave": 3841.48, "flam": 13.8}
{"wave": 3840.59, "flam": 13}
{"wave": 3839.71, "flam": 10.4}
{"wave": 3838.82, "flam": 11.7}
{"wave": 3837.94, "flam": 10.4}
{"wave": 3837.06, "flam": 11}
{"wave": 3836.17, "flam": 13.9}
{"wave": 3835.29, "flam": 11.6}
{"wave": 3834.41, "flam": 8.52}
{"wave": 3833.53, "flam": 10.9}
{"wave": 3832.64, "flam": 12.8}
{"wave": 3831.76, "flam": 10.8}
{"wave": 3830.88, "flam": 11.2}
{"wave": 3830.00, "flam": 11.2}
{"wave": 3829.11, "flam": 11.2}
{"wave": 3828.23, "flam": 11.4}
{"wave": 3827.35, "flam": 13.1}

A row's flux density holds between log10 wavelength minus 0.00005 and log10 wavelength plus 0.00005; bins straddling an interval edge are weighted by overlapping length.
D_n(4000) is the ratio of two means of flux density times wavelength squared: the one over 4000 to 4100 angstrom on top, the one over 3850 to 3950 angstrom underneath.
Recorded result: 2.0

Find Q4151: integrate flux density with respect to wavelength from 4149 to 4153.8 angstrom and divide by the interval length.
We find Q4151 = 28.8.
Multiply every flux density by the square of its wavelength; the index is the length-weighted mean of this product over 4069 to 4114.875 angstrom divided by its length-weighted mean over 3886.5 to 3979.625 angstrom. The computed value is 2.0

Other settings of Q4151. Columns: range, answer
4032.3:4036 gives 30.7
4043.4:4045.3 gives 27.8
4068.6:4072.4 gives 31.7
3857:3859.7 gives 14.8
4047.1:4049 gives 29.7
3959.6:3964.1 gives 16.7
